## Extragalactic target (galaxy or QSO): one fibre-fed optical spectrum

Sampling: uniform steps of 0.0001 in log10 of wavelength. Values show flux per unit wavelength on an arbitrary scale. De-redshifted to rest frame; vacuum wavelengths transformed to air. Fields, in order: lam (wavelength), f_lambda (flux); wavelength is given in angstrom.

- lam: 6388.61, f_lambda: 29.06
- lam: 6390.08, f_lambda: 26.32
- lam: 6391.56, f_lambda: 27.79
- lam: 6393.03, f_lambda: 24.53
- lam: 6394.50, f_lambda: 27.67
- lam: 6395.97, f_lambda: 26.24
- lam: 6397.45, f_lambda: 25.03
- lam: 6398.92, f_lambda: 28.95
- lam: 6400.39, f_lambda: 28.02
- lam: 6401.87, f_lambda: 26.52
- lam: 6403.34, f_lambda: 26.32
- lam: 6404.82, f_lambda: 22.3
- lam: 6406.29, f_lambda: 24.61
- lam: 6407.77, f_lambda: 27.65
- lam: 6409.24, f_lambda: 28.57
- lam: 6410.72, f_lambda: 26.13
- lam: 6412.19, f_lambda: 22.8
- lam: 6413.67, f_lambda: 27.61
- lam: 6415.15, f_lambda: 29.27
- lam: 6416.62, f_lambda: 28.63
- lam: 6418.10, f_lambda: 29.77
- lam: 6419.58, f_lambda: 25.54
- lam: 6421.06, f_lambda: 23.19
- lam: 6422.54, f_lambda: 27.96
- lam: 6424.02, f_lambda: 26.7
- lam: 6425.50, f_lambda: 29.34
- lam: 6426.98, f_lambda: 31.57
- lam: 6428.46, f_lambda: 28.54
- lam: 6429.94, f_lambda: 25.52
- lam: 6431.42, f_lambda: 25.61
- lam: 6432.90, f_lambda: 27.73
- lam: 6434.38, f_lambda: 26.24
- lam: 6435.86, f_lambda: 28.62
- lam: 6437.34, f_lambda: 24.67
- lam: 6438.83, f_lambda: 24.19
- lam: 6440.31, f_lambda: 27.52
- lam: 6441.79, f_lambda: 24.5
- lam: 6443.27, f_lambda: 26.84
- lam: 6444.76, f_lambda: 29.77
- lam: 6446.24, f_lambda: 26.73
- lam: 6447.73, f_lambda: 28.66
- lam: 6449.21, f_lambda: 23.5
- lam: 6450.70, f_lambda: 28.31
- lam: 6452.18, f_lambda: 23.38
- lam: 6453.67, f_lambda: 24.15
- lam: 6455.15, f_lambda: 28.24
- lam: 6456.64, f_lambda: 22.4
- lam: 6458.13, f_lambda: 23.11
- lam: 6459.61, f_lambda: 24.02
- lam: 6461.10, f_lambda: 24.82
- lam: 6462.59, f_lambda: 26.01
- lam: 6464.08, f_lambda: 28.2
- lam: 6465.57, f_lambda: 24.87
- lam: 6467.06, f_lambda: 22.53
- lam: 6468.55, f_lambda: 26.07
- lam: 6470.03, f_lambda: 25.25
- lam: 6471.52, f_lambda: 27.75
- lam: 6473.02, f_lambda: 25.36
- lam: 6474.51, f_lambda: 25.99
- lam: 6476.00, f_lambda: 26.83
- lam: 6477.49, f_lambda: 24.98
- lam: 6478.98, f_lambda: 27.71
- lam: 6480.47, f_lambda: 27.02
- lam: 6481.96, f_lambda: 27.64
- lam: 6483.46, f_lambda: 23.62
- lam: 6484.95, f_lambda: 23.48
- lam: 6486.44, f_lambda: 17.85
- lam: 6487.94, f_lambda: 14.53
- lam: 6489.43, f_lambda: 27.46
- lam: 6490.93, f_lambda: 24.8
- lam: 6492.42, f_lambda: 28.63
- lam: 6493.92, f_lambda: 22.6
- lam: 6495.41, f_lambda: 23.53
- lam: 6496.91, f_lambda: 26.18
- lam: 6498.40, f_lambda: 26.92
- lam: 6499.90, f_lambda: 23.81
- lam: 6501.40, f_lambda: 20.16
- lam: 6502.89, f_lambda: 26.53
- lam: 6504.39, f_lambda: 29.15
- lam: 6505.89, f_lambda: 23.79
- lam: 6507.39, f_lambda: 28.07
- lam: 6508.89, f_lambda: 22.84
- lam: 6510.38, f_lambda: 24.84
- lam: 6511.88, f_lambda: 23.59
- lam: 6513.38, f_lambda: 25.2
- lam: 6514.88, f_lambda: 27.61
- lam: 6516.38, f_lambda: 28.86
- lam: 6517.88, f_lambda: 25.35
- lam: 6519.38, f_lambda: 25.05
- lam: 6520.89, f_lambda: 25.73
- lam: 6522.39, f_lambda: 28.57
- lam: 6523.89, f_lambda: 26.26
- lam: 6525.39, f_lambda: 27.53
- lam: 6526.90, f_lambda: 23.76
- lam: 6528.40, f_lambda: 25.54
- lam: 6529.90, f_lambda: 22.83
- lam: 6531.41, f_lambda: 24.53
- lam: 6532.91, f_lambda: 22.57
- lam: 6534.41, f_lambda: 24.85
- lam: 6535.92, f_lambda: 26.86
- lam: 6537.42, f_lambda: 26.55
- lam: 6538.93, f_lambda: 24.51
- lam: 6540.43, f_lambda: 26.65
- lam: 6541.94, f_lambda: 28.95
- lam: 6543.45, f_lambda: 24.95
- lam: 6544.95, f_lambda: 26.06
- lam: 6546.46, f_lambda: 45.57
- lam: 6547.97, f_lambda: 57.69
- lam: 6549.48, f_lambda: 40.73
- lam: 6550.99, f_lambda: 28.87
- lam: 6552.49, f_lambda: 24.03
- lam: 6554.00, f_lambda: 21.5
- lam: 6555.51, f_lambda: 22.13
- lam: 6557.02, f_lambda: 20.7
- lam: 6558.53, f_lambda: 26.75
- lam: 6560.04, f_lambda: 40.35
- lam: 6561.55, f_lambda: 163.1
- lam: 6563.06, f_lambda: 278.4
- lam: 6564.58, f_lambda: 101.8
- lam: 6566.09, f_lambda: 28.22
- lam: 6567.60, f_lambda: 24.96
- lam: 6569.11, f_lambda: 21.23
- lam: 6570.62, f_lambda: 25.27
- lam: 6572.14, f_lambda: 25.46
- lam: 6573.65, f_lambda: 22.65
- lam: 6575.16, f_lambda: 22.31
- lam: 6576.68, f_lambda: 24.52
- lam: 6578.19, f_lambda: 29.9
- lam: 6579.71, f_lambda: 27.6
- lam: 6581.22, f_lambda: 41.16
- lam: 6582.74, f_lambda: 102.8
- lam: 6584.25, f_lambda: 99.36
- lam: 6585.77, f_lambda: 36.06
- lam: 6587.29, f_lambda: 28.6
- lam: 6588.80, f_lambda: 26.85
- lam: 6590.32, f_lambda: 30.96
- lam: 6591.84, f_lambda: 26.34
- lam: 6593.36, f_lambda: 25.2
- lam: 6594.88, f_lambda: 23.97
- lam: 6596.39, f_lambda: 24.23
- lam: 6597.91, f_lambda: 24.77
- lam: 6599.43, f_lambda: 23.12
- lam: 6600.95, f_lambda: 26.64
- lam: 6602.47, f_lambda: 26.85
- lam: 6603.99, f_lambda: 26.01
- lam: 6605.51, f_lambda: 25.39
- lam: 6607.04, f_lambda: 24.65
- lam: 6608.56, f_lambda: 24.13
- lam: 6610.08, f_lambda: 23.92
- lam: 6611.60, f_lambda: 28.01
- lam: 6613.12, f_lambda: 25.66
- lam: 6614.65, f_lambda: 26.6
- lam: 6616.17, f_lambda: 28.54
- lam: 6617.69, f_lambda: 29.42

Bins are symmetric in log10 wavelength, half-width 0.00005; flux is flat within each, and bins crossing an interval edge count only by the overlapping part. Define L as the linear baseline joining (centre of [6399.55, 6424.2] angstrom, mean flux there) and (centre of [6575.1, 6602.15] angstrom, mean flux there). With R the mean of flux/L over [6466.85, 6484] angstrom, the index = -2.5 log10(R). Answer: 0.15 mag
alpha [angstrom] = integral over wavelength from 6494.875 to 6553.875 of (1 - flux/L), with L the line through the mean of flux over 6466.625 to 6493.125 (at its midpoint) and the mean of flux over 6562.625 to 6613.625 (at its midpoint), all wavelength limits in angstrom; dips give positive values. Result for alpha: 6.7 angstrom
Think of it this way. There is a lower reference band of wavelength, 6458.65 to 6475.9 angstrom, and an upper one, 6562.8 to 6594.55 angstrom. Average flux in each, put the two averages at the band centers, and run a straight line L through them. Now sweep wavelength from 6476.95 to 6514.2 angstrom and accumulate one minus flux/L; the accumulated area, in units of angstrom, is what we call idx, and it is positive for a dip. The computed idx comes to 7.3 angstrom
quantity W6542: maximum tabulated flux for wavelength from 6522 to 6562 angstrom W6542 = 163.1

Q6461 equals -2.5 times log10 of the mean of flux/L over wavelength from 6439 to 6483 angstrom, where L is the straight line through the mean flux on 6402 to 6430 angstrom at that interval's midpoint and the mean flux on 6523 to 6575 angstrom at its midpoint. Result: 0.22 mag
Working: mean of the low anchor 27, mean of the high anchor 41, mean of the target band 25.9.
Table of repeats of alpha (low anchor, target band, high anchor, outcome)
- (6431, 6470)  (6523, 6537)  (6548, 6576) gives 6.14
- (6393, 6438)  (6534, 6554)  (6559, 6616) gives 4.14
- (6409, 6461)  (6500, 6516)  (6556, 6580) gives 6.47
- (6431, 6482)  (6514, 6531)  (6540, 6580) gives 5.53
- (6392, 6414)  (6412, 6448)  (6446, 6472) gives -1.86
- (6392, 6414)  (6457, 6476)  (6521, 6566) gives 4.90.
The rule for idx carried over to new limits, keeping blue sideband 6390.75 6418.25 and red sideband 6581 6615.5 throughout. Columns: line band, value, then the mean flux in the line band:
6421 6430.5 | -0.16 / 27.9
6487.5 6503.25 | 2.96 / 24.2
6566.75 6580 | 3.15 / 24.8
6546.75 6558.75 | 0.27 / 31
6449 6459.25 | 1.31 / 24.8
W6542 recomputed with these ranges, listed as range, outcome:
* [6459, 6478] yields 28.2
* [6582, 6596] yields 102.8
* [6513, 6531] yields 28.86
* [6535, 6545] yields 28.95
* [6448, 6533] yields 29.15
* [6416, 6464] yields 31.57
